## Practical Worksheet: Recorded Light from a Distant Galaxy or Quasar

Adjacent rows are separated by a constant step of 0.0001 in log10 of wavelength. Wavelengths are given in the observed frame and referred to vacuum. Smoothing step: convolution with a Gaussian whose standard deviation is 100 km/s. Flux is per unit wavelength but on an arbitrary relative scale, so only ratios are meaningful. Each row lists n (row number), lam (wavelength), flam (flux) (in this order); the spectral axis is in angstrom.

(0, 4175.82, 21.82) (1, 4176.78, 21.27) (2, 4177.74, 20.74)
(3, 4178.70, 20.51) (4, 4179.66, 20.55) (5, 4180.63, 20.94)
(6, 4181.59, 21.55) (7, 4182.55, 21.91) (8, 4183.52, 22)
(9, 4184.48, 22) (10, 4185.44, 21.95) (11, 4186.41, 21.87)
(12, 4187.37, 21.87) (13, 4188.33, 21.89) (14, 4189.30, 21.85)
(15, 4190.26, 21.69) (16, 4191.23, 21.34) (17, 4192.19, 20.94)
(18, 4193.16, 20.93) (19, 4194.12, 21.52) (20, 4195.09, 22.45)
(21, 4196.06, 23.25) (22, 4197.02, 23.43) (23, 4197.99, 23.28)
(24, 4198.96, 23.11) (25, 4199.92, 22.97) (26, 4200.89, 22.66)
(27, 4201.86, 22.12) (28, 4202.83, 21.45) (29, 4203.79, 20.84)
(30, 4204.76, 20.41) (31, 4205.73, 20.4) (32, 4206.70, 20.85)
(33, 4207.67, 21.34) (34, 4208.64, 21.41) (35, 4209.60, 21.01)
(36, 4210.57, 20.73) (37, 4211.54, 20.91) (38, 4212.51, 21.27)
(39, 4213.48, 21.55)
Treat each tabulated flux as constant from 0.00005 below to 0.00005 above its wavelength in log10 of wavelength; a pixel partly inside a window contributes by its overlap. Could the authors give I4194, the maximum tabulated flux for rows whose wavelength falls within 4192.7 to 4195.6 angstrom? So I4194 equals 22.45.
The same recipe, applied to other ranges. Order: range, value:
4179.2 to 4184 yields 22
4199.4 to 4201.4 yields 22.97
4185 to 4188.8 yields 21.95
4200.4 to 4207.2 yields 22.66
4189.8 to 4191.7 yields 21.69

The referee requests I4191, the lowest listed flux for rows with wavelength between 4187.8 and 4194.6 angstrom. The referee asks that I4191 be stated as 20.93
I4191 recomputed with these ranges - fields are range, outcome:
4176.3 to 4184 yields 20.51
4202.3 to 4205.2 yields 20.41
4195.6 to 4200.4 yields 22.97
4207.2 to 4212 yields 20.73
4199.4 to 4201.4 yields 22.66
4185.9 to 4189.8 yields 21.85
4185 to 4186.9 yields 21.87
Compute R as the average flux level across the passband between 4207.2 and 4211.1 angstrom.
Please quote 21.2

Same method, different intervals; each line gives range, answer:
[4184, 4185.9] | 22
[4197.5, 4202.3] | 22.8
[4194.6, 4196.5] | 22.7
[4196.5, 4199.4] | 23.3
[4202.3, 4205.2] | 21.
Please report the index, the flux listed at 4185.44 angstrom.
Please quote 21.95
